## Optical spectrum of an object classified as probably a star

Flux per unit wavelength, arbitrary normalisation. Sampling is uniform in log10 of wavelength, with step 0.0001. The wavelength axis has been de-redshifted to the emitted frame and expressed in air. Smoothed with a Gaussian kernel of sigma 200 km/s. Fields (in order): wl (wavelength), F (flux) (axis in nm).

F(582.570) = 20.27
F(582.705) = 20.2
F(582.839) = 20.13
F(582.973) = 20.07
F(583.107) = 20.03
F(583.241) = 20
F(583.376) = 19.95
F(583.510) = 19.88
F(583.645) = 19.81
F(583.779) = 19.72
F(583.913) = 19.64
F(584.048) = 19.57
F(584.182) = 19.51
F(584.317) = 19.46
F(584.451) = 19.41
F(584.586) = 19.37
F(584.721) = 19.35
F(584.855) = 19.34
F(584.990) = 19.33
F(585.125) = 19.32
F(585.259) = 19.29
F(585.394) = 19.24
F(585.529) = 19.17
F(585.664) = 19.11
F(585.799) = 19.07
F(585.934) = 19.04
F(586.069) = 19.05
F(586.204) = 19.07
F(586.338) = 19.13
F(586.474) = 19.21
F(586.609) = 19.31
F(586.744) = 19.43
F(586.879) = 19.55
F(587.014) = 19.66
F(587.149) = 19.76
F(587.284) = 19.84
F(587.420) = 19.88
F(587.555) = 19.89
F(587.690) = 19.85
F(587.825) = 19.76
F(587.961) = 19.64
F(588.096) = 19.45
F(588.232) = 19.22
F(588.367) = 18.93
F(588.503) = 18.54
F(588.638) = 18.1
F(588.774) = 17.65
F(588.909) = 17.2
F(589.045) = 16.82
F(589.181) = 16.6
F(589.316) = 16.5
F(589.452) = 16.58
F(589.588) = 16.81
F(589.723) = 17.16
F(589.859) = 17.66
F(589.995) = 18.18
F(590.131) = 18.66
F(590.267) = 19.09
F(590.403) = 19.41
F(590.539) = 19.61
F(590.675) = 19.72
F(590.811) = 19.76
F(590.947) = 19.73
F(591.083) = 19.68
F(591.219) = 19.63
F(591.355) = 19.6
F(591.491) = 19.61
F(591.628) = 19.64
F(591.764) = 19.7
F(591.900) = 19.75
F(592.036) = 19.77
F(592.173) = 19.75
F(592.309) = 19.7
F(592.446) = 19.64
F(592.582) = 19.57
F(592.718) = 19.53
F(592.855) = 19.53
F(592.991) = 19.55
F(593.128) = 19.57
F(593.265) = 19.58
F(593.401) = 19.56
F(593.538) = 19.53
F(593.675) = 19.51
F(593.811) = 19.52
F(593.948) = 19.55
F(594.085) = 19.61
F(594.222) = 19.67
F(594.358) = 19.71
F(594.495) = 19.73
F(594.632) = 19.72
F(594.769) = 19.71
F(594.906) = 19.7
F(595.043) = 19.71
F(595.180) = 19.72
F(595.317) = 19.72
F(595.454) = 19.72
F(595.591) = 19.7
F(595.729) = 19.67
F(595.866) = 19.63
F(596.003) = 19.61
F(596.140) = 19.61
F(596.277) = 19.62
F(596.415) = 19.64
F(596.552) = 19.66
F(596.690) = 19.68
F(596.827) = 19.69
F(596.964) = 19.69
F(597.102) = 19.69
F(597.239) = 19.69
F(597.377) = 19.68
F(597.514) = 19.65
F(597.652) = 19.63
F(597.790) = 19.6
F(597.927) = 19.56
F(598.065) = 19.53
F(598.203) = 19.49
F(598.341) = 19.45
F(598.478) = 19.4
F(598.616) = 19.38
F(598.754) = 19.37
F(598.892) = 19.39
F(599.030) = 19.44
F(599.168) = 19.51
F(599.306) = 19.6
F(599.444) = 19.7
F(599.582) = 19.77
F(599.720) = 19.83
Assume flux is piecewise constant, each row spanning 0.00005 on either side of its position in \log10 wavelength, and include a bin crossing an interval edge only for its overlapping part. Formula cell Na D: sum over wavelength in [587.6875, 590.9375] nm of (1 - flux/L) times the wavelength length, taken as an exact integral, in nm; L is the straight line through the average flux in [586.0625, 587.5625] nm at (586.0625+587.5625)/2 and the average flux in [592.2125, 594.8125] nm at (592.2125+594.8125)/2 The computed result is 0.19 nm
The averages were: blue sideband 19.5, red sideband 19.6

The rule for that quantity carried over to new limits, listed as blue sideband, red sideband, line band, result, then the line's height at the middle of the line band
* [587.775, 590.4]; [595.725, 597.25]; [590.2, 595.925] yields -0.219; 18.9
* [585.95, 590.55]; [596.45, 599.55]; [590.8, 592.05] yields -0.047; 19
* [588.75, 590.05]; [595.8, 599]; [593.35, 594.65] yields -0.076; 18.5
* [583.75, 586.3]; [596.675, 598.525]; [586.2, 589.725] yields 0.130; 19.4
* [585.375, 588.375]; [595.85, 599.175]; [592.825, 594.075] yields -0.002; 19.5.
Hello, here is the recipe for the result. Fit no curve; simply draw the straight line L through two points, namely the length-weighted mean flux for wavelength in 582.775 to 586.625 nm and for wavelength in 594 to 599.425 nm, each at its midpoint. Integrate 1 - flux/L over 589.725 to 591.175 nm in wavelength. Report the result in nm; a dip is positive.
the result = 0.035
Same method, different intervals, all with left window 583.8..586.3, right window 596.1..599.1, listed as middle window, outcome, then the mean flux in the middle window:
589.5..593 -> 0.037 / 19.2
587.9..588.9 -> 0.035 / 18.7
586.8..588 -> -0.025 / 19.8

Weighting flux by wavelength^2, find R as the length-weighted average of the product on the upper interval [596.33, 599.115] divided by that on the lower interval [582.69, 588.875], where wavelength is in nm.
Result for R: 1.0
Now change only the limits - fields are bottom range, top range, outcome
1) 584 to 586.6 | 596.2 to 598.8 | 1.06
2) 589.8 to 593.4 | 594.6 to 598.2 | 1.03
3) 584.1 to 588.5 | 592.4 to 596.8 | 1.04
